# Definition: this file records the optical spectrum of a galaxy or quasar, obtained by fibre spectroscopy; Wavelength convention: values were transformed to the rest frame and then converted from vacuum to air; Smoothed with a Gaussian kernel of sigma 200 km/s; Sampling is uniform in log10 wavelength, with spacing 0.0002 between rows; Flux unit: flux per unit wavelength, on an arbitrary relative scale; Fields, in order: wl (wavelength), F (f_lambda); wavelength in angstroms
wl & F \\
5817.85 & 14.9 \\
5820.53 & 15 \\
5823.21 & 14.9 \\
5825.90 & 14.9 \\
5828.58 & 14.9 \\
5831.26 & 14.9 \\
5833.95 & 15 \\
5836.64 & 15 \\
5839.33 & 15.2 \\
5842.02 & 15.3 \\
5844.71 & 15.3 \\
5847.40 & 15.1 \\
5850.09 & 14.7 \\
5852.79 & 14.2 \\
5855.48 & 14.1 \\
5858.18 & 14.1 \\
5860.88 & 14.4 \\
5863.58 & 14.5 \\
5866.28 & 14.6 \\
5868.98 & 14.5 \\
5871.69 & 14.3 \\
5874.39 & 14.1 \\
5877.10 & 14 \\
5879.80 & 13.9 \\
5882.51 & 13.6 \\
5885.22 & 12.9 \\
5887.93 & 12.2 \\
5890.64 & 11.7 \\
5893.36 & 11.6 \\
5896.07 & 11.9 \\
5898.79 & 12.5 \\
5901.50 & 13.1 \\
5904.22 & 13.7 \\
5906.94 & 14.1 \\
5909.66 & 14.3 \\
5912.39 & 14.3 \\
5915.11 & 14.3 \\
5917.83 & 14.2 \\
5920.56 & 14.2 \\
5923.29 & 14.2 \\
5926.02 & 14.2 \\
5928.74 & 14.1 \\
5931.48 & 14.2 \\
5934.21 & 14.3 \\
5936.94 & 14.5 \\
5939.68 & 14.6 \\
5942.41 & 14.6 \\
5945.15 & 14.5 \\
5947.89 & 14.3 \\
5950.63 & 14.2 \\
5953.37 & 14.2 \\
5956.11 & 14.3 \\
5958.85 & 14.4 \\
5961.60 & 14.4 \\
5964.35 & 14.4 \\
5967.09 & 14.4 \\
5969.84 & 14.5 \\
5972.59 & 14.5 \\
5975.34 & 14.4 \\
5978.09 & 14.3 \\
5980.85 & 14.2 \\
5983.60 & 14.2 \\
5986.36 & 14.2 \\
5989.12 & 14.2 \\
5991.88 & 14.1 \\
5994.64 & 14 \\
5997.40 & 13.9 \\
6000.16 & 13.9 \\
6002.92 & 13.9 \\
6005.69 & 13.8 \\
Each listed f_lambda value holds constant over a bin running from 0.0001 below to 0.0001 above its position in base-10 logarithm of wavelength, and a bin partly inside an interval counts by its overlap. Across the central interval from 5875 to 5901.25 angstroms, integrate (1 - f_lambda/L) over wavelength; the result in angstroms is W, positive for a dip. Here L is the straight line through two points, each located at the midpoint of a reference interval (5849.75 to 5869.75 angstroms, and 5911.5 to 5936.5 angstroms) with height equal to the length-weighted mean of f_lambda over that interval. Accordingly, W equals 2.9 angstroms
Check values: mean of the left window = 14.4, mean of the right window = 14.2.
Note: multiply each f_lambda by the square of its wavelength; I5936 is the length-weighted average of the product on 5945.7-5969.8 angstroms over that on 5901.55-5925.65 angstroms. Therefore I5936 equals 1.03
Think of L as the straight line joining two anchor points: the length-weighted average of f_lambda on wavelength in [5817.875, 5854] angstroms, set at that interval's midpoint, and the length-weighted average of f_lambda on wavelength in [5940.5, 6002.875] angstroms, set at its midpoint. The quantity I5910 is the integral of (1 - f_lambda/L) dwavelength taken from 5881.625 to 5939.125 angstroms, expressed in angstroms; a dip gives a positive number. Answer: 4.1 angstroms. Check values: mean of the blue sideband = 15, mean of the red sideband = 14.3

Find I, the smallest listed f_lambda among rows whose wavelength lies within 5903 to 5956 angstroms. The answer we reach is 13.7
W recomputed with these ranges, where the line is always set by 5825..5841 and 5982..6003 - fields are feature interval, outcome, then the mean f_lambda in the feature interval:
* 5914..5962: 0.2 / 14.3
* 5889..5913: 2.7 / 13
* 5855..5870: 0.4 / 14.4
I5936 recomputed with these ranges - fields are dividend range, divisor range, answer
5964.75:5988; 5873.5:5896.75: 1.15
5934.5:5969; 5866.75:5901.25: 1.12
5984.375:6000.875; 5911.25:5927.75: 1.01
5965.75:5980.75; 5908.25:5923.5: 1.03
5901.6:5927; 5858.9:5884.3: 1.01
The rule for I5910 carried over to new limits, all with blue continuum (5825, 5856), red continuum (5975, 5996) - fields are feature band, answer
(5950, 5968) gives 0.0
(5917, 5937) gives 0.4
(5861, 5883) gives 0.8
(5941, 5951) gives 0.0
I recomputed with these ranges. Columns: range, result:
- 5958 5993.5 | 14.1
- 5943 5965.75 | 14.2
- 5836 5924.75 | 11.6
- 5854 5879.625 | 14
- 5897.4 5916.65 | 12.5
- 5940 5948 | 14.3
